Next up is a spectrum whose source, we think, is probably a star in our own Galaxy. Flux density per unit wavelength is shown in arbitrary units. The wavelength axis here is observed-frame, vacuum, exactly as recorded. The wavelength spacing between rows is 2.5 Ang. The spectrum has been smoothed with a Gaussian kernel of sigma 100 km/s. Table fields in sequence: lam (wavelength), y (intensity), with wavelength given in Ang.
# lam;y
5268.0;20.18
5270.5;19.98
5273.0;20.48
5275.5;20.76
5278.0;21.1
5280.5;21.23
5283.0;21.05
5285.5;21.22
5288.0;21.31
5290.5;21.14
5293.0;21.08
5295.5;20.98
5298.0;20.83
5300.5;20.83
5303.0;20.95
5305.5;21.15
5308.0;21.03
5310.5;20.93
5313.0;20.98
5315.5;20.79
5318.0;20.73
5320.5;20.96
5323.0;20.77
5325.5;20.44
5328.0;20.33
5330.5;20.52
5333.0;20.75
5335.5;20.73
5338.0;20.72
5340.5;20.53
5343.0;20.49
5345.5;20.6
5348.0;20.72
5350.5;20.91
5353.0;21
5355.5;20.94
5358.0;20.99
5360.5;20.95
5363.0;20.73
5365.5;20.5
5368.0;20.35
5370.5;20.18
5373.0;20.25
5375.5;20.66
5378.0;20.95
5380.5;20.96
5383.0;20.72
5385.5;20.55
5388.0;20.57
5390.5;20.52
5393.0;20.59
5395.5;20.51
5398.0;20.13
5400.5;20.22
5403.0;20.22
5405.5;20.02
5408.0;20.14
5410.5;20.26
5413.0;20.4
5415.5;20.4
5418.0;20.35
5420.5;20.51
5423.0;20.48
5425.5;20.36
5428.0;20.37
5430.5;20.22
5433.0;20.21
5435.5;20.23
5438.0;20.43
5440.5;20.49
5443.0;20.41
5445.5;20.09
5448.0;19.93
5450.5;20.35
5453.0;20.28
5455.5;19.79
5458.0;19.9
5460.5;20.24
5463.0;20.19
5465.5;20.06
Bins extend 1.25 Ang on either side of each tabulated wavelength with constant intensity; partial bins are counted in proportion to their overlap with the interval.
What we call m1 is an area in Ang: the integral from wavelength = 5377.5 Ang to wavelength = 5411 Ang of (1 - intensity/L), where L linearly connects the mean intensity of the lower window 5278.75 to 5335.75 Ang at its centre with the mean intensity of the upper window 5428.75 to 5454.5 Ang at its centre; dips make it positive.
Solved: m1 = 0.07 Ang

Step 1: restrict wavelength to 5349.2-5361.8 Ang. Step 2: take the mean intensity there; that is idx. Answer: 21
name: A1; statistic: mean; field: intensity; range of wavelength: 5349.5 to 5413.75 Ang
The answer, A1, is 20.5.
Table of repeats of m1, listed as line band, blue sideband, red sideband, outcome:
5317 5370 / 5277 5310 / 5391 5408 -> 0.0 Ang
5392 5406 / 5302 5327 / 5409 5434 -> 0.1 Ang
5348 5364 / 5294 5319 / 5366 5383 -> -0.2 Ang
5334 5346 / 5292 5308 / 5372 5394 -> 0.1 Ang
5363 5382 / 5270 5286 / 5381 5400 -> 0.0 Ang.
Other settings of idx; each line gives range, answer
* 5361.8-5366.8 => 20.6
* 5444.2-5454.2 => 20.2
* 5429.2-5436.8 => 20.2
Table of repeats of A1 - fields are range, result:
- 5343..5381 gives 20.7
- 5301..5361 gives 20.8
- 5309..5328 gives 20.8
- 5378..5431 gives 20.4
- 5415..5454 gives 20.3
